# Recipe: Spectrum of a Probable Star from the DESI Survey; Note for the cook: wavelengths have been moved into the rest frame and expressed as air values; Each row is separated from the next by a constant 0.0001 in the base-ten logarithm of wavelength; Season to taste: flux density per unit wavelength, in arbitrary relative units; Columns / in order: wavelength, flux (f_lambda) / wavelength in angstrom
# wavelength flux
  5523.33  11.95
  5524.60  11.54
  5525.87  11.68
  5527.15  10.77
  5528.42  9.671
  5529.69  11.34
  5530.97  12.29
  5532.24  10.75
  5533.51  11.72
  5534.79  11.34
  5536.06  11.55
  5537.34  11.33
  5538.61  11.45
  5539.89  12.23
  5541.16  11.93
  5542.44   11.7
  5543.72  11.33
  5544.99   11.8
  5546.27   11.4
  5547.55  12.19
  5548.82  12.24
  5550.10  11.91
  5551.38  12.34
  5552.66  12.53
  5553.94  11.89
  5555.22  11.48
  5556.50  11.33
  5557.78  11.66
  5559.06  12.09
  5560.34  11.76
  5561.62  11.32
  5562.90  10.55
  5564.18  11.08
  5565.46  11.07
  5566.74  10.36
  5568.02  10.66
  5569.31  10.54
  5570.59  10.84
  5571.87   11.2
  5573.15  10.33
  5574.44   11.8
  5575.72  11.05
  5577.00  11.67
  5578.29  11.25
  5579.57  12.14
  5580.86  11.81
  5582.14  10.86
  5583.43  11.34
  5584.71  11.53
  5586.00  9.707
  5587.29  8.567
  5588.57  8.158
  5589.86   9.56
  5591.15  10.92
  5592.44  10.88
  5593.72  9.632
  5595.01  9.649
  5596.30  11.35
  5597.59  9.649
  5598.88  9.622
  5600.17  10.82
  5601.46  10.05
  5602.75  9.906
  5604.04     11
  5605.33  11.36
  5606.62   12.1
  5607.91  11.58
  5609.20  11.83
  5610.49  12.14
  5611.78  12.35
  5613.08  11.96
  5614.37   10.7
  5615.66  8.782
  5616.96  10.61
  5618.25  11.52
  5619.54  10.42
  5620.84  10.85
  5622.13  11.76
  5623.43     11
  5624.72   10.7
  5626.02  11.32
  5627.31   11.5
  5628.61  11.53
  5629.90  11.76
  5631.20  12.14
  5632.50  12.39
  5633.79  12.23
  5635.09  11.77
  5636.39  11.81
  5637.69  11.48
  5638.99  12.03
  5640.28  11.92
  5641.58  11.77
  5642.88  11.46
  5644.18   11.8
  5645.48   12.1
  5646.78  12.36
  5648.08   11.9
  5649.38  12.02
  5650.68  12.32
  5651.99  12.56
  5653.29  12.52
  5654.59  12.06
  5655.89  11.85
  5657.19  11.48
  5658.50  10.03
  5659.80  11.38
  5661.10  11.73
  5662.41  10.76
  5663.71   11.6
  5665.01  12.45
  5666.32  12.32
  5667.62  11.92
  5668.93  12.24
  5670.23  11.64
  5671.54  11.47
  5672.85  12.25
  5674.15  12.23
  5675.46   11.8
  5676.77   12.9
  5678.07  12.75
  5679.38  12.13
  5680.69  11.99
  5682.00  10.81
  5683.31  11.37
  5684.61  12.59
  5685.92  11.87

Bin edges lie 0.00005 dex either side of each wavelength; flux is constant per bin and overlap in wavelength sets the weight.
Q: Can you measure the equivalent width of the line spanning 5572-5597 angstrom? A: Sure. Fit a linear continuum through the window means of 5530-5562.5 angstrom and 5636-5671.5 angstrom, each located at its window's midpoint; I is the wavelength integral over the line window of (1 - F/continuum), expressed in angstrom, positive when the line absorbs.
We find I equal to 2.36 angstrom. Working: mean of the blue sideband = 11.7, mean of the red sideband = 11.8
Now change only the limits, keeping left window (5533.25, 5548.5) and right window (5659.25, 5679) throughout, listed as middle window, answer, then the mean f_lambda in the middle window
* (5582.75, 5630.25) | 4.3 angstrom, 10.8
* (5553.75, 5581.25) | 1.1 angstrom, 11.3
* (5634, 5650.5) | 0.0 angstrom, 11.9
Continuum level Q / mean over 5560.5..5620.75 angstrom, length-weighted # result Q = 10.8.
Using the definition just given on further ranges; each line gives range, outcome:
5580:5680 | 11.4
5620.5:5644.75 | 11.7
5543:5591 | 11.2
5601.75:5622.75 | 11.2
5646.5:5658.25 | 12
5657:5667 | 11.5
